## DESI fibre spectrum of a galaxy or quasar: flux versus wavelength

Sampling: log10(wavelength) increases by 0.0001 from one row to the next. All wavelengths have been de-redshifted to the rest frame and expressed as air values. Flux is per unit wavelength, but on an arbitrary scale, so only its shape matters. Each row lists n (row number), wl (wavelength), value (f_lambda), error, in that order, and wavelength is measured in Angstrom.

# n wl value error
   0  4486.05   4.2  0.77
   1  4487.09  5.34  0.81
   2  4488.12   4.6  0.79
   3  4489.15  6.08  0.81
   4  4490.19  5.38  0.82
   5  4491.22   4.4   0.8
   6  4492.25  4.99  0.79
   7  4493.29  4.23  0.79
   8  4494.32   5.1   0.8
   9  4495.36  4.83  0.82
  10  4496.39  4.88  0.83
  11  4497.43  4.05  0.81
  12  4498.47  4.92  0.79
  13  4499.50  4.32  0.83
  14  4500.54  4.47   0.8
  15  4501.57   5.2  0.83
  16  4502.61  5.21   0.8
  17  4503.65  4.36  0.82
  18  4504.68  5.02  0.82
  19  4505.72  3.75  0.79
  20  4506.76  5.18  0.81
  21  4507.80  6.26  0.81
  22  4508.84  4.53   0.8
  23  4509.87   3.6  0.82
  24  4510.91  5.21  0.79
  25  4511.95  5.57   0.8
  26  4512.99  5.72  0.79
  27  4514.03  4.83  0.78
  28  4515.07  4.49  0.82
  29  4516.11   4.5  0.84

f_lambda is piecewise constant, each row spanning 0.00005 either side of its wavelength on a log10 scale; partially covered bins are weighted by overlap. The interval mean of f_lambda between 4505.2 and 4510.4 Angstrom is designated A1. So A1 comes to 4.66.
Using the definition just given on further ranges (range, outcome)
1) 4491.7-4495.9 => 4.79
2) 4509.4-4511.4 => 4.41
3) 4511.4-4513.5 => 5.63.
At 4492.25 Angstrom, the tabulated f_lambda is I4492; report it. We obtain 4.99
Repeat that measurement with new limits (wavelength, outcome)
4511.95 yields 5.57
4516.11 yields 4.5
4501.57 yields 5.2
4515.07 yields 4.49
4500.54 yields 4.47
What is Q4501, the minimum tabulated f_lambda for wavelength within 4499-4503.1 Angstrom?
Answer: 4.32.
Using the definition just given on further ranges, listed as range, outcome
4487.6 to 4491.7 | 4.4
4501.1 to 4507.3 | 3.75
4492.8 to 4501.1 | 4.05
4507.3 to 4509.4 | 4.53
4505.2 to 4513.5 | 3.6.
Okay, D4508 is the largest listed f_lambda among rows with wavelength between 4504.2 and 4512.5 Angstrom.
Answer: 6.26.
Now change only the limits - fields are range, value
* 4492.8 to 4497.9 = 5.1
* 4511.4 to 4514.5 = 5.72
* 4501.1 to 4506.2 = 5.21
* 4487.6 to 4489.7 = 6.08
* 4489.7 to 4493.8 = 5.38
